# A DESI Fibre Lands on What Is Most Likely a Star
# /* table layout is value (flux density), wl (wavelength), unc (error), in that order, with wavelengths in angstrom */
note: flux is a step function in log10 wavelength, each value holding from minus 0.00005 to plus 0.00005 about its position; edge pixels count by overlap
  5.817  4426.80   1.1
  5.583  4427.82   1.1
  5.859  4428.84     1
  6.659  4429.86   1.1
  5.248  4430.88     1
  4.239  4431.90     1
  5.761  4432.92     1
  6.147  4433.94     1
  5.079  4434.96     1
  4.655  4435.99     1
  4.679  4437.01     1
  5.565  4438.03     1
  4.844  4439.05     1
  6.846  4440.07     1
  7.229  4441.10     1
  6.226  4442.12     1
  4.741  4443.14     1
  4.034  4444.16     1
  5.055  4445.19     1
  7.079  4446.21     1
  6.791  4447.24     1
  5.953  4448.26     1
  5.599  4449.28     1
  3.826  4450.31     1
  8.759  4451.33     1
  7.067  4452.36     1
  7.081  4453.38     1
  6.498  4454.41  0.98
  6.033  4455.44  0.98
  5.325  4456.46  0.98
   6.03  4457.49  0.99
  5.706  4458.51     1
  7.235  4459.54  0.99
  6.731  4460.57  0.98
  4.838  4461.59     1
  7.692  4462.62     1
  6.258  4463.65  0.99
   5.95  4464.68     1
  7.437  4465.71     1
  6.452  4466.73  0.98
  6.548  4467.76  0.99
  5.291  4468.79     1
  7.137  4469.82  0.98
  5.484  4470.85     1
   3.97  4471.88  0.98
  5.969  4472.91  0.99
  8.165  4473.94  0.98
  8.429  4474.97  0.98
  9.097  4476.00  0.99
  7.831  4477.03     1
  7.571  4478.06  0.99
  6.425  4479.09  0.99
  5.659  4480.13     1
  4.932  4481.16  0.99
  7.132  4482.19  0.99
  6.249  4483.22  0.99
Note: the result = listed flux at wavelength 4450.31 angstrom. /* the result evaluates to 3.826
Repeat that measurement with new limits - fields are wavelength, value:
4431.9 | 4.239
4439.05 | 4.844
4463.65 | 6.258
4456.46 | 5.325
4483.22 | 6.249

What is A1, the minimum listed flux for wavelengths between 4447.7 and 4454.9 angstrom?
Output 3.826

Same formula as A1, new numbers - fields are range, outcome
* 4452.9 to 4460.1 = 5.325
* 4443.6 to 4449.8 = 4.034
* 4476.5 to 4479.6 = 6.425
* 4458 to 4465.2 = 4.838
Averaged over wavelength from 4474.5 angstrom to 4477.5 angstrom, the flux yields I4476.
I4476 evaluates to 8.47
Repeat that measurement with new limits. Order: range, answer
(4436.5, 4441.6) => 5.83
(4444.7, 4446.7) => 6.08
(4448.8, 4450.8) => 4.7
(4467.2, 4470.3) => 6.31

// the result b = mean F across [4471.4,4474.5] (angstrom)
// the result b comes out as 6.09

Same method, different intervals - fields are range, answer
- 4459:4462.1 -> 6.27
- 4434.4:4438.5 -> 5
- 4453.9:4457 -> 5.95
